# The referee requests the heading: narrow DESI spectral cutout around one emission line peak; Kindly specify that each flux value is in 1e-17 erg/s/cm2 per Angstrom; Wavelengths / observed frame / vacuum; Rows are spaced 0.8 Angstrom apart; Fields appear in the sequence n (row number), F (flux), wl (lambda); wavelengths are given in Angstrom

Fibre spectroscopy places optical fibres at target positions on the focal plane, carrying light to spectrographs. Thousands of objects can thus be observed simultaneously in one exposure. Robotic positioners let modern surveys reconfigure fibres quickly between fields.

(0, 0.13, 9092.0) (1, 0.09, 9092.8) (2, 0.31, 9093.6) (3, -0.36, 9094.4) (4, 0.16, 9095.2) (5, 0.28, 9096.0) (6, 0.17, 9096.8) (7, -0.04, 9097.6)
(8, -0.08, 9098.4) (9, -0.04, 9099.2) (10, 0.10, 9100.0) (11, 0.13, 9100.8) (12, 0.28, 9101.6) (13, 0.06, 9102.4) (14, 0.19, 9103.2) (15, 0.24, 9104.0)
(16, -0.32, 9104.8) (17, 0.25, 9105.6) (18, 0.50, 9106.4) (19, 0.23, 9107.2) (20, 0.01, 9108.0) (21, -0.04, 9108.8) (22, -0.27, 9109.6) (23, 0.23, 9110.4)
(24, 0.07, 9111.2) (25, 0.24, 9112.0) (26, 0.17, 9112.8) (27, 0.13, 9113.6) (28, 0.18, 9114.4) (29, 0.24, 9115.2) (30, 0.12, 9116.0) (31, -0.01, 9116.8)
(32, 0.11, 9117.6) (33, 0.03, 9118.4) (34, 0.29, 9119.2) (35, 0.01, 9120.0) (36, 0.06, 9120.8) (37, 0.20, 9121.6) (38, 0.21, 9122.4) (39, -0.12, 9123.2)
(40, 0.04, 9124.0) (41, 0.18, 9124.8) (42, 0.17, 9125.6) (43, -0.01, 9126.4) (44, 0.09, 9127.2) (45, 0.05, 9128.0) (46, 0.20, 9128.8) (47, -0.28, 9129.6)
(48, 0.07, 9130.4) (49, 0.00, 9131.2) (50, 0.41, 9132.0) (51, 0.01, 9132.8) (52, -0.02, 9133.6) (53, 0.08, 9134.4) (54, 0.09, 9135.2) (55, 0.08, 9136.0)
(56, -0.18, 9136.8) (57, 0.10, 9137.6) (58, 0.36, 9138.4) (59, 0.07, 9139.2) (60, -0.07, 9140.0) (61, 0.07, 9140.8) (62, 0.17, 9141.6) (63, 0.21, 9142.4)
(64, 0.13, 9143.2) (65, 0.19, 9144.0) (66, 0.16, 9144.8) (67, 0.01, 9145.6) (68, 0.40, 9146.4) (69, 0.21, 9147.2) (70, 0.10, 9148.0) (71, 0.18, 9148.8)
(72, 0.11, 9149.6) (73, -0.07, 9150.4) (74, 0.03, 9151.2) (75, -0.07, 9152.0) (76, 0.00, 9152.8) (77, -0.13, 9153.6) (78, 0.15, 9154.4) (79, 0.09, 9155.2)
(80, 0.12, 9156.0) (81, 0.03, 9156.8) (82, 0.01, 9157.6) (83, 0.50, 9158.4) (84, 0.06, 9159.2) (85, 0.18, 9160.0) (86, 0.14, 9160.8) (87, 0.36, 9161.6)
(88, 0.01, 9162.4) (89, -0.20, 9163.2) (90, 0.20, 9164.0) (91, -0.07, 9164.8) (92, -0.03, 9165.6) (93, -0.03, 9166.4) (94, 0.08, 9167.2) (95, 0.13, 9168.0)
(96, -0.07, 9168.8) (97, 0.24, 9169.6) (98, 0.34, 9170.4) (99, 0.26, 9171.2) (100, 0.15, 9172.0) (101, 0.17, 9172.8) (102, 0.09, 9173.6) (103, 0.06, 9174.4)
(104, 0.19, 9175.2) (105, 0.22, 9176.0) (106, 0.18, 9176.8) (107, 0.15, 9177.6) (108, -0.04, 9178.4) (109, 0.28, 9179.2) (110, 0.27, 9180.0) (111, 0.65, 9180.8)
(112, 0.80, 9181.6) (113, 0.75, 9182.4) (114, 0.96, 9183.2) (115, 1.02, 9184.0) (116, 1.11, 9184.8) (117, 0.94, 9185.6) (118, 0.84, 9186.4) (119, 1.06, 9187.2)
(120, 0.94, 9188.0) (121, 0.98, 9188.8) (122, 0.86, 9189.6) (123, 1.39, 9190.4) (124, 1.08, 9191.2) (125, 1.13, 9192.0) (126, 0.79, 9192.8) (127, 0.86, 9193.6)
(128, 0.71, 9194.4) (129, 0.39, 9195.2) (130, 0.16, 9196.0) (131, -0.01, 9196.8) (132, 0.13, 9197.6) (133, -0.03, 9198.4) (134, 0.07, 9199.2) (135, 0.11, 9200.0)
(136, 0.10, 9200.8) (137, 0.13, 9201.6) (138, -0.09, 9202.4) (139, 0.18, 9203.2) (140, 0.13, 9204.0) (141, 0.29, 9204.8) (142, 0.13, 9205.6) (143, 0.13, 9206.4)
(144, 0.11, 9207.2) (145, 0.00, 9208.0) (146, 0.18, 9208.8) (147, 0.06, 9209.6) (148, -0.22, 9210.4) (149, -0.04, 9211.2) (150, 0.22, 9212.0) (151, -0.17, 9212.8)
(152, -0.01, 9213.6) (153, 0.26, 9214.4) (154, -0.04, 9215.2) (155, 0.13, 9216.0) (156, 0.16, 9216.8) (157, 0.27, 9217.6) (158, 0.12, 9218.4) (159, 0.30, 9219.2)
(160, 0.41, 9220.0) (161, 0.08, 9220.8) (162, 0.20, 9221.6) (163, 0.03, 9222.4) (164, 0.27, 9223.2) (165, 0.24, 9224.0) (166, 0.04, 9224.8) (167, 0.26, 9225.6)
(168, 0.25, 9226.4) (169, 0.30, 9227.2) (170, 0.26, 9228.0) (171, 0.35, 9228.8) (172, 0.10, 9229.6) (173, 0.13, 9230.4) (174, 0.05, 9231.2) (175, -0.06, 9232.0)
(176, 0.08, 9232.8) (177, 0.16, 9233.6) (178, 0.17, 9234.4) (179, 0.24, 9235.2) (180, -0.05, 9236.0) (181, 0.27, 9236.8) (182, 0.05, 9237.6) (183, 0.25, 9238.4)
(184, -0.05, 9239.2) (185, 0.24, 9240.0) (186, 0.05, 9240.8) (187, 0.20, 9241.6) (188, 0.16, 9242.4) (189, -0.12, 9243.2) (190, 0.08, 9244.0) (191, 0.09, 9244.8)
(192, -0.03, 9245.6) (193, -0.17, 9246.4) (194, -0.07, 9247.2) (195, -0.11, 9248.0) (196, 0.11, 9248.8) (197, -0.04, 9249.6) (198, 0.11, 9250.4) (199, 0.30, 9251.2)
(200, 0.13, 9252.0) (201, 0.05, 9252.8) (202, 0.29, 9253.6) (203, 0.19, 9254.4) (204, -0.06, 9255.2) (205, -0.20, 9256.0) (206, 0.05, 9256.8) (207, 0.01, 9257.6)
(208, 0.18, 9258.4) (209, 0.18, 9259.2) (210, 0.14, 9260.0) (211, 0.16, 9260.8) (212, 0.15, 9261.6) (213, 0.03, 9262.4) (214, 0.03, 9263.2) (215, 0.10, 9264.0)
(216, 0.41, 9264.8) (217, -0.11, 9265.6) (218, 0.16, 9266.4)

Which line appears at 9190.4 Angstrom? [O II] 3727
